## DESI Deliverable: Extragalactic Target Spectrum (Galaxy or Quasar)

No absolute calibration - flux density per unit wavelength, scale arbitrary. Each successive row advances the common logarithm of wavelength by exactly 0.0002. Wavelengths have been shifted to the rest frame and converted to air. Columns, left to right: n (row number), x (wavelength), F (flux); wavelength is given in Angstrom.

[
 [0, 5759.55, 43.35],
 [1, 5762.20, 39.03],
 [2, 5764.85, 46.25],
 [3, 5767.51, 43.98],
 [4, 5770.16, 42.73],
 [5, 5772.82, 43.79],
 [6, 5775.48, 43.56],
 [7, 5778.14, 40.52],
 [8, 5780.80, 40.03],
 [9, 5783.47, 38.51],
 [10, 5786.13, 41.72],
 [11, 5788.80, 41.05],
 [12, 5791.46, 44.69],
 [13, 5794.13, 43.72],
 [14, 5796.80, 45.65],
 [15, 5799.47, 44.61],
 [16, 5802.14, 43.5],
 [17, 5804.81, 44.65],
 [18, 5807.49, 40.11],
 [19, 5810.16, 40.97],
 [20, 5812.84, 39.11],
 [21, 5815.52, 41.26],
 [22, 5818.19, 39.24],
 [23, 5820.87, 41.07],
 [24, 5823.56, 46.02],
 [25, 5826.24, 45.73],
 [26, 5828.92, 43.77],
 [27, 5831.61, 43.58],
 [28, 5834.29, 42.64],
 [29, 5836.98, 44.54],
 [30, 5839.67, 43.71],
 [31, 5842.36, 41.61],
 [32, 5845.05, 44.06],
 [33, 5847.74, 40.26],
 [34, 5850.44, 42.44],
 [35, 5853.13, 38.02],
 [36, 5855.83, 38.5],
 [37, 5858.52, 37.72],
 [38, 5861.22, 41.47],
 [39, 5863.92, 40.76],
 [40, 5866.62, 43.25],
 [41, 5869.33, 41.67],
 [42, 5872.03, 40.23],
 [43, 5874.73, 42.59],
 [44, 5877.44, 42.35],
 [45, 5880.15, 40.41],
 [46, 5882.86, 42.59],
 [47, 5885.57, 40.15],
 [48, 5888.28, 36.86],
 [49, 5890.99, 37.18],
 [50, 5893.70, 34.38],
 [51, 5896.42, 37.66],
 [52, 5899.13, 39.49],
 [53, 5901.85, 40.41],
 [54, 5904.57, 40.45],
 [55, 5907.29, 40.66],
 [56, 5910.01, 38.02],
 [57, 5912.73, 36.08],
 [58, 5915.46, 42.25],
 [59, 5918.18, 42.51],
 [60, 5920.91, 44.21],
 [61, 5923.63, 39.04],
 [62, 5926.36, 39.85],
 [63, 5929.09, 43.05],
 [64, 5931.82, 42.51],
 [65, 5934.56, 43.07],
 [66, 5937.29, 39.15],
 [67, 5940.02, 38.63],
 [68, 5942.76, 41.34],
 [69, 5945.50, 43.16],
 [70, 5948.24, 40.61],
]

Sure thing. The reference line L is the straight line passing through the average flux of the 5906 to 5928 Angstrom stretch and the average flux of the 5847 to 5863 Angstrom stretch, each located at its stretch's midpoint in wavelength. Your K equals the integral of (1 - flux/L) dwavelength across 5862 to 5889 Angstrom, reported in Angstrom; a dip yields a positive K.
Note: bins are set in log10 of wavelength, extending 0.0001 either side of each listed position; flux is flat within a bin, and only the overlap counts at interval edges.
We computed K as -0.8 Angstrom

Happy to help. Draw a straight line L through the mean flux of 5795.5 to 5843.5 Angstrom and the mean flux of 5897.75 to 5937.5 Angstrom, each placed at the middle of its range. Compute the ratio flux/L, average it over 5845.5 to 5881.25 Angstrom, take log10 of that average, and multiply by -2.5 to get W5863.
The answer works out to 0.03 mag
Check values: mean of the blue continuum 42.9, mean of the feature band 40.8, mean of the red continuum 40.8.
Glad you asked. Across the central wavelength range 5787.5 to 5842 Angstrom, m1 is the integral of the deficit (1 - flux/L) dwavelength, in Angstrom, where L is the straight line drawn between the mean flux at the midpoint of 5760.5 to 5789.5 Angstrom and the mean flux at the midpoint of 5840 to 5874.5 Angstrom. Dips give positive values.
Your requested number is -1.93 Angstrom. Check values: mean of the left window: 42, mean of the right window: 41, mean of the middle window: 43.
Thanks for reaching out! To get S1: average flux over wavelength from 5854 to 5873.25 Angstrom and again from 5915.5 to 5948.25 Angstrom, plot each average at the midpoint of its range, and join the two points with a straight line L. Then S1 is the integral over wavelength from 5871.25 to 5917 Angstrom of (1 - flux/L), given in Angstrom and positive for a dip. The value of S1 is 1.6 Angstrom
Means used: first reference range 40.5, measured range 39.5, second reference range 41.5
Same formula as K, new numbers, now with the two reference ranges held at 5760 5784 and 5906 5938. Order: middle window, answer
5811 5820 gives 0.4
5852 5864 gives 0.7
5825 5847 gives -1.0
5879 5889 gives 0.3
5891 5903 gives 1.0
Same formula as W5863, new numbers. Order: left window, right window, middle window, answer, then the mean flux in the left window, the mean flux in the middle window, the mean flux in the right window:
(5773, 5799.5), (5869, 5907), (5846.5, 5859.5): 0.03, 42.4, 39.4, 39.7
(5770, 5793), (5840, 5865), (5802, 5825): -0.01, 41.8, 41.7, 40.7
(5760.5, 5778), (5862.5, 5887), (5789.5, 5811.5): -0.02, 43.1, 43.4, 41.5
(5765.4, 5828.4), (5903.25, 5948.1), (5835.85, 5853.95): -0.01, 42.5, 42.2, 40.9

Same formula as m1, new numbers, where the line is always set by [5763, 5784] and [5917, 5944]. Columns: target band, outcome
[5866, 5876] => 0.0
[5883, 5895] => 1.1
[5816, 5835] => -0.4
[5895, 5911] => 0.8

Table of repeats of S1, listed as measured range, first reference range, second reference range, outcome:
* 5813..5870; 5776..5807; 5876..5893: -1.22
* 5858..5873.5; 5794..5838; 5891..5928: 0.04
